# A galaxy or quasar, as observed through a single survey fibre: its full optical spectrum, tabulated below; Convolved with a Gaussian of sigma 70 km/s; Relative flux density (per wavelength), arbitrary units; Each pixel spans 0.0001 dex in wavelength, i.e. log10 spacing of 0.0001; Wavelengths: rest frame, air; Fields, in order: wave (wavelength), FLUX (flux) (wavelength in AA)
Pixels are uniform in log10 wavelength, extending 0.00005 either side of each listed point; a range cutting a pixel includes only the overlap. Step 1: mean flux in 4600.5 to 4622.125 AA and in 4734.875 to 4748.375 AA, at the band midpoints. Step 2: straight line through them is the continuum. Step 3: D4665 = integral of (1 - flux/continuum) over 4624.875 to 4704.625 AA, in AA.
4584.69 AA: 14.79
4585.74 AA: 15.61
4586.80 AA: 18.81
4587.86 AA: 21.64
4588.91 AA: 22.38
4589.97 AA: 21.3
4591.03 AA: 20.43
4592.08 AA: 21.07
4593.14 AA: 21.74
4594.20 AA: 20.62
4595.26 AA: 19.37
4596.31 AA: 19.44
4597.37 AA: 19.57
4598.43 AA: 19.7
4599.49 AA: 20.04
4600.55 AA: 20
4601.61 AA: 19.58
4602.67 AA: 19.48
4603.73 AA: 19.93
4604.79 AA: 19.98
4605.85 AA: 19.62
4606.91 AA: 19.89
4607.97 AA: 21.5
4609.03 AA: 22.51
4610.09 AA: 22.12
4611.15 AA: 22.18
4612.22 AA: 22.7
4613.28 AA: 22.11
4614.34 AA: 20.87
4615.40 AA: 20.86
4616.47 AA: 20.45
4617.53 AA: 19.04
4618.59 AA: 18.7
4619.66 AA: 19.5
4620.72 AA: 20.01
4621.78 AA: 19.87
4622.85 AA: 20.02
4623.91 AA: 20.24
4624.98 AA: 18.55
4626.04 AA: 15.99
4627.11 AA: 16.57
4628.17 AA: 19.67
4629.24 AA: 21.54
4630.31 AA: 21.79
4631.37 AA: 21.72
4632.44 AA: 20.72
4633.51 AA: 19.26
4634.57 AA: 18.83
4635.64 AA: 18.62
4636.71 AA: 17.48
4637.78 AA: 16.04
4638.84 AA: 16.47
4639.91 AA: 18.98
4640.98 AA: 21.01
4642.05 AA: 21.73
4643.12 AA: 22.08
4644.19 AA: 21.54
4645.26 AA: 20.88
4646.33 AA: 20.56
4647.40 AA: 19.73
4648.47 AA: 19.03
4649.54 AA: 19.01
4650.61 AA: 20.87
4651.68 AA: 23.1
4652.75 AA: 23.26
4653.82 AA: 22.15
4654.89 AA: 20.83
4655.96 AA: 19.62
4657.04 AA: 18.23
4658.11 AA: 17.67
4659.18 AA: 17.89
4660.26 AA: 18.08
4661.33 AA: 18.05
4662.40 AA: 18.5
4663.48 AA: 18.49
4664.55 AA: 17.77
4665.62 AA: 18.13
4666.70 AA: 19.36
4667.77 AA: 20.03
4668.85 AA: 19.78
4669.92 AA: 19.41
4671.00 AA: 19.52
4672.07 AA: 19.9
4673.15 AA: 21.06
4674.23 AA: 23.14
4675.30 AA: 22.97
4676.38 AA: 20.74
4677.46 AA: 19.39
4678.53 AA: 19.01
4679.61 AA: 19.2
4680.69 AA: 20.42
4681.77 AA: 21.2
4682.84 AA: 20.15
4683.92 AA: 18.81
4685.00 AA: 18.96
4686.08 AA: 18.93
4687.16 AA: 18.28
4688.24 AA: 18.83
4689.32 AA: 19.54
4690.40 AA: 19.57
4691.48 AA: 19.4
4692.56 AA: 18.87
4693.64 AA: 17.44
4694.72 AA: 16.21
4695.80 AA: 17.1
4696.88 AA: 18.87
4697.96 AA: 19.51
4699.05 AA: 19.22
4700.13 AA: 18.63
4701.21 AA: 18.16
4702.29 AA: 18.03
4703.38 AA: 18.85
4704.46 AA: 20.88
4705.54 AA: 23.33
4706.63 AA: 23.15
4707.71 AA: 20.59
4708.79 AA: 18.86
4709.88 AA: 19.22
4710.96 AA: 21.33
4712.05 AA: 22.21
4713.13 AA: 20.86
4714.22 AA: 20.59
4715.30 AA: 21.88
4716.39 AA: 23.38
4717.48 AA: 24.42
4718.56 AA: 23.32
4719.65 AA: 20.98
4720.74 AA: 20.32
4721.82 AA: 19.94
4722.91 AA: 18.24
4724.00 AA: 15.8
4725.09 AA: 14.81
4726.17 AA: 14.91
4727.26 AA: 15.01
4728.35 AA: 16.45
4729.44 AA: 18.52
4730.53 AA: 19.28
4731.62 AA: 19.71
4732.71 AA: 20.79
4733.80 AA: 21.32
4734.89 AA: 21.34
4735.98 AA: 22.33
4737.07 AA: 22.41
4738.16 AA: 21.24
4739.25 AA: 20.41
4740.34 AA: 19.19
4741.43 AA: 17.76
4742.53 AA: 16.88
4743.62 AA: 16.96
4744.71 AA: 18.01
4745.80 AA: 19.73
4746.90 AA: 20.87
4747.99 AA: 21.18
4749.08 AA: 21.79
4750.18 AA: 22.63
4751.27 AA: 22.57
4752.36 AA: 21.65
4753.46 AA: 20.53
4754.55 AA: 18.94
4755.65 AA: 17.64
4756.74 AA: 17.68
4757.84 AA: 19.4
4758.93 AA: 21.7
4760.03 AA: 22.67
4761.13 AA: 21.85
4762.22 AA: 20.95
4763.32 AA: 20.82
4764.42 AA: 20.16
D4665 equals 3.1 AA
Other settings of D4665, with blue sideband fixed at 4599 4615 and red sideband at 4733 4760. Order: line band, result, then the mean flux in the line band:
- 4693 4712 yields 0.9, 19.4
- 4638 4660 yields 0.5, 20.1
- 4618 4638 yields 1.4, 19.3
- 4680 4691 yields 0.6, 19.5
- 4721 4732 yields 1.6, 17.3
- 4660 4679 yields 0.8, 19.7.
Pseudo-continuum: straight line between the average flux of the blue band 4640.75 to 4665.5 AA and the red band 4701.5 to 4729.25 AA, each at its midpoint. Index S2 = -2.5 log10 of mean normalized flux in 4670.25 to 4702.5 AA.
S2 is 0.03 mag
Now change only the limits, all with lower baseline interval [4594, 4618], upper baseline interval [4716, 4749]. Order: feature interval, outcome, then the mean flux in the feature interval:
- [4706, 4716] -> -0.070 mag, 21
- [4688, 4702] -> 0.072 mag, 18.6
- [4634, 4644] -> 0.063 mag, 19.1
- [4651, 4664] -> 0.024 mag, 19.7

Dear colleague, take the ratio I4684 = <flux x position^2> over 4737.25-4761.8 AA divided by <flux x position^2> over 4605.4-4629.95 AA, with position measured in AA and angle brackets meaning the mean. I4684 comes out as 1.05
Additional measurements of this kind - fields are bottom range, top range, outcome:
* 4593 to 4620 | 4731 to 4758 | 1.05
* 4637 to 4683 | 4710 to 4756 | 1.04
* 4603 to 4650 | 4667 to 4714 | 1.02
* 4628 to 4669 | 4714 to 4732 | 1.01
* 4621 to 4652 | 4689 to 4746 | 1.03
